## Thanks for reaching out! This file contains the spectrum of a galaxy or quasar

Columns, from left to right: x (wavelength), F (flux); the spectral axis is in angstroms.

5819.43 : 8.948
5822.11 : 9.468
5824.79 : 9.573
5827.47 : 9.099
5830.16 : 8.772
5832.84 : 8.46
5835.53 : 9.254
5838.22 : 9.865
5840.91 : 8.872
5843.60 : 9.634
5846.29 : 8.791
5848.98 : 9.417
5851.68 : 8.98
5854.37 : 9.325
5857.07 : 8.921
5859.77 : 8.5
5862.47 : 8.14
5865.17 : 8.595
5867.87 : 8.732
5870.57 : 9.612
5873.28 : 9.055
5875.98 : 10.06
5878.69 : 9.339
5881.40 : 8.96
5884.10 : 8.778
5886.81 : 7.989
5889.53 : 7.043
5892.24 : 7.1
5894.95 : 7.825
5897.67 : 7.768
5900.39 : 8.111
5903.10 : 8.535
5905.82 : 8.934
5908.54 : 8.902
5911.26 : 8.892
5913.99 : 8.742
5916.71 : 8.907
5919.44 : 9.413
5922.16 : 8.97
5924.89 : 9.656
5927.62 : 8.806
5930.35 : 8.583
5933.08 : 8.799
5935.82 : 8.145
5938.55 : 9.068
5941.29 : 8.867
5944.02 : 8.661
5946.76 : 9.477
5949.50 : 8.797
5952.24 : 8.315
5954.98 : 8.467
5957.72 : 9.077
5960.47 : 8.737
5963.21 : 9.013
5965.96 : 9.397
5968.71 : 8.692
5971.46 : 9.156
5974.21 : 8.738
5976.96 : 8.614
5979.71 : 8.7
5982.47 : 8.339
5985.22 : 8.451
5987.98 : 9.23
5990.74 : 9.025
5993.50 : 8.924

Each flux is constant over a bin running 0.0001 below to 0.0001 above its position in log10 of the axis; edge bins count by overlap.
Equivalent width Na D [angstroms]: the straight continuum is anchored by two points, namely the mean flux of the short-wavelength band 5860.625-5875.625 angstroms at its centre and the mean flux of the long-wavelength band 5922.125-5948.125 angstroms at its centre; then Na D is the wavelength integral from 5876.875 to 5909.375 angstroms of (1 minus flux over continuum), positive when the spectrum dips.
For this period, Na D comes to 2.23 angstroms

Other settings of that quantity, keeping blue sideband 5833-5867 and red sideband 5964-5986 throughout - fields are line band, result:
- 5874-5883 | -0.5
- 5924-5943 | 0.1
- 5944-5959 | 0.0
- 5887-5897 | 1.7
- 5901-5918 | 0.2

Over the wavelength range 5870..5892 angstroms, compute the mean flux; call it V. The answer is 8.74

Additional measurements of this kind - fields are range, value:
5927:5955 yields 8.74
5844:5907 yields 8.64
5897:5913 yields 8.56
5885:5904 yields 7.77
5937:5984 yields 8.83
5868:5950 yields 8.73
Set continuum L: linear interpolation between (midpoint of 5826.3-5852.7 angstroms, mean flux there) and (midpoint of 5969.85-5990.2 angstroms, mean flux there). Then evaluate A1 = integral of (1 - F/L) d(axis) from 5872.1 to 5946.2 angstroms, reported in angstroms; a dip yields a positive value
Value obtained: 2.2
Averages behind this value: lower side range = 9.11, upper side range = 8.76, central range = 8.67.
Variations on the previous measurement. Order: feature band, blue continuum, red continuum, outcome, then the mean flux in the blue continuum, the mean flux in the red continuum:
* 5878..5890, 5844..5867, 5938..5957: 0.5 angstroms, 8.86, 8.81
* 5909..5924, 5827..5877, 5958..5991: -0.1 angstroms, 9.05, 8.84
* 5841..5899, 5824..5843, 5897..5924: 1.7 angstroms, 9.13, 8.76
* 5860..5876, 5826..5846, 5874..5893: -0.3 angstroms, 9.12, 8.53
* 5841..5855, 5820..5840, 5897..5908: -0.3 angstroms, 9.19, 8.42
